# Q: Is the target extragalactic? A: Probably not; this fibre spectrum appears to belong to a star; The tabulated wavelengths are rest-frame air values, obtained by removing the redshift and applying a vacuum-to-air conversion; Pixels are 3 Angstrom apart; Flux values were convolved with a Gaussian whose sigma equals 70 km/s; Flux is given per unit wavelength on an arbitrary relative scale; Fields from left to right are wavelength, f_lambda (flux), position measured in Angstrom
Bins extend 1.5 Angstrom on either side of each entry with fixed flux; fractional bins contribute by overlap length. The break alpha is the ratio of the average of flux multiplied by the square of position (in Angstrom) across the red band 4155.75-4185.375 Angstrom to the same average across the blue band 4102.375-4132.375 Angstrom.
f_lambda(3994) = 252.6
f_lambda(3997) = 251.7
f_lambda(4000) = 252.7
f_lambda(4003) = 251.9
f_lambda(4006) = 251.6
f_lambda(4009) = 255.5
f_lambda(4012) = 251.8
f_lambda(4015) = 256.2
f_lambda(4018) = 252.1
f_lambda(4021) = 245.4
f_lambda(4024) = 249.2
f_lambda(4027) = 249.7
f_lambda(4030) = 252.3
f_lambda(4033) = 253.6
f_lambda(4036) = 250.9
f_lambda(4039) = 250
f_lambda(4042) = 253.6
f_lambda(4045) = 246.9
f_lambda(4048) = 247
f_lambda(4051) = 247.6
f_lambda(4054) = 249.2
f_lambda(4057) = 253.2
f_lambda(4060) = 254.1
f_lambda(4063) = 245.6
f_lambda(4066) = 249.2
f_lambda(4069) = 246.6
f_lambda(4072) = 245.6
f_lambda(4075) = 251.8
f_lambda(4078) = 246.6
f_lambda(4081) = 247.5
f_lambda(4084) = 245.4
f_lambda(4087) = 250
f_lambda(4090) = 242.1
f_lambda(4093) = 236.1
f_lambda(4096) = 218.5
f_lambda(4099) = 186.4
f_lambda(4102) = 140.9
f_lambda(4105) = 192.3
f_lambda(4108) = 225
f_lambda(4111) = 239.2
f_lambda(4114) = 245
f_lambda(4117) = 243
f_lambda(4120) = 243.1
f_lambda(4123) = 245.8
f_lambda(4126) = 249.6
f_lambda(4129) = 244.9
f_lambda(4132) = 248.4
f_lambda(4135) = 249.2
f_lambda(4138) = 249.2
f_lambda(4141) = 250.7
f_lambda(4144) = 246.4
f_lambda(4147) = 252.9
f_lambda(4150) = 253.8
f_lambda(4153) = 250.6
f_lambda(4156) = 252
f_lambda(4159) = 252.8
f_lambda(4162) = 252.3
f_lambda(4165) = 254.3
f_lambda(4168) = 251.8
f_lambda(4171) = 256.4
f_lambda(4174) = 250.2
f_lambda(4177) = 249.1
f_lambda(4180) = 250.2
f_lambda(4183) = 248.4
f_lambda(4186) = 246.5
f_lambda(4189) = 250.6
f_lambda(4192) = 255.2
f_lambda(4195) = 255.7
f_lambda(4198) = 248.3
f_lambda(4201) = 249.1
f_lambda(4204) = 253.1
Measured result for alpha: 1.10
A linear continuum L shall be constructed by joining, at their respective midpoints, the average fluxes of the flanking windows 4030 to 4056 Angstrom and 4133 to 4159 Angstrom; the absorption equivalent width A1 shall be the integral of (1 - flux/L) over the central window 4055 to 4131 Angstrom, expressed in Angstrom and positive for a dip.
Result 4.5 Angstrom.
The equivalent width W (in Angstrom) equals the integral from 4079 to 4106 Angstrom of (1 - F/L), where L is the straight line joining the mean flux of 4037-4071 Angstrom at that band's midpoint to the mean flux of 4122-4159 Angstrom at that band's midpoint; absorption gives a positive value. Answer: 3.3 Angstrom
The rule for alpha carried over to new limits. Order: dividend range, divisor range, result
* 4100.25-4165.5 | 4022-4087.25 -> 1.00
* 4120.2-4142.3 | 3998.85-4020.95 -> 1.04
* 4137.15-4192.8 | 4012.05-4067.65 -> 1.07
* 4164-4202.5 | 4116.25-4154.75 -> 1.03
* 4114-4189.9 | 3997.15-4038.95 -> 1.06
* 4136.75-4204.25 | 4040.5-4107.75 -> 1.12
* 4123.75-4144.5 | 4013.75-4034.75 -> 1.04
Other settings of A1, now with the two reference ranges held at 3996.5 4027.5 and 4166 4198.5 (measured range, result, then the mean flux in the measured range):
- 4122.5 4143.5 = 0.3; 248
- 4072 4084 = 0.2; 248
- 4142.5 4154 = 0.0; 251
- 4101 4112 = 2.2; 200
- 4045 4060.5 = 0.1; 250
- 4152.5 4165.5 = -0.1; 252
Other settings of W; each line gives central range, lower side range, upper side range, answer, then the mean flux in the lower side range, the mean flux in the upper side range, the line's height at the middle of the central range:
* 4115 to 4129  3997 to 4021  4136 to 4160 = 0.3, 253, 251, 251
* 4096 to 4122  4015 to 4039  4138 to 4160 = 3.7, 251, 251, 251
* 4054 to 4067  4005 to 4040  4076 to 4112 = -0.8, 252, 223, 236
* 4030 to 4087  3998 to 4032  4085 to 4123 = -2.8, 252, 223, 238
